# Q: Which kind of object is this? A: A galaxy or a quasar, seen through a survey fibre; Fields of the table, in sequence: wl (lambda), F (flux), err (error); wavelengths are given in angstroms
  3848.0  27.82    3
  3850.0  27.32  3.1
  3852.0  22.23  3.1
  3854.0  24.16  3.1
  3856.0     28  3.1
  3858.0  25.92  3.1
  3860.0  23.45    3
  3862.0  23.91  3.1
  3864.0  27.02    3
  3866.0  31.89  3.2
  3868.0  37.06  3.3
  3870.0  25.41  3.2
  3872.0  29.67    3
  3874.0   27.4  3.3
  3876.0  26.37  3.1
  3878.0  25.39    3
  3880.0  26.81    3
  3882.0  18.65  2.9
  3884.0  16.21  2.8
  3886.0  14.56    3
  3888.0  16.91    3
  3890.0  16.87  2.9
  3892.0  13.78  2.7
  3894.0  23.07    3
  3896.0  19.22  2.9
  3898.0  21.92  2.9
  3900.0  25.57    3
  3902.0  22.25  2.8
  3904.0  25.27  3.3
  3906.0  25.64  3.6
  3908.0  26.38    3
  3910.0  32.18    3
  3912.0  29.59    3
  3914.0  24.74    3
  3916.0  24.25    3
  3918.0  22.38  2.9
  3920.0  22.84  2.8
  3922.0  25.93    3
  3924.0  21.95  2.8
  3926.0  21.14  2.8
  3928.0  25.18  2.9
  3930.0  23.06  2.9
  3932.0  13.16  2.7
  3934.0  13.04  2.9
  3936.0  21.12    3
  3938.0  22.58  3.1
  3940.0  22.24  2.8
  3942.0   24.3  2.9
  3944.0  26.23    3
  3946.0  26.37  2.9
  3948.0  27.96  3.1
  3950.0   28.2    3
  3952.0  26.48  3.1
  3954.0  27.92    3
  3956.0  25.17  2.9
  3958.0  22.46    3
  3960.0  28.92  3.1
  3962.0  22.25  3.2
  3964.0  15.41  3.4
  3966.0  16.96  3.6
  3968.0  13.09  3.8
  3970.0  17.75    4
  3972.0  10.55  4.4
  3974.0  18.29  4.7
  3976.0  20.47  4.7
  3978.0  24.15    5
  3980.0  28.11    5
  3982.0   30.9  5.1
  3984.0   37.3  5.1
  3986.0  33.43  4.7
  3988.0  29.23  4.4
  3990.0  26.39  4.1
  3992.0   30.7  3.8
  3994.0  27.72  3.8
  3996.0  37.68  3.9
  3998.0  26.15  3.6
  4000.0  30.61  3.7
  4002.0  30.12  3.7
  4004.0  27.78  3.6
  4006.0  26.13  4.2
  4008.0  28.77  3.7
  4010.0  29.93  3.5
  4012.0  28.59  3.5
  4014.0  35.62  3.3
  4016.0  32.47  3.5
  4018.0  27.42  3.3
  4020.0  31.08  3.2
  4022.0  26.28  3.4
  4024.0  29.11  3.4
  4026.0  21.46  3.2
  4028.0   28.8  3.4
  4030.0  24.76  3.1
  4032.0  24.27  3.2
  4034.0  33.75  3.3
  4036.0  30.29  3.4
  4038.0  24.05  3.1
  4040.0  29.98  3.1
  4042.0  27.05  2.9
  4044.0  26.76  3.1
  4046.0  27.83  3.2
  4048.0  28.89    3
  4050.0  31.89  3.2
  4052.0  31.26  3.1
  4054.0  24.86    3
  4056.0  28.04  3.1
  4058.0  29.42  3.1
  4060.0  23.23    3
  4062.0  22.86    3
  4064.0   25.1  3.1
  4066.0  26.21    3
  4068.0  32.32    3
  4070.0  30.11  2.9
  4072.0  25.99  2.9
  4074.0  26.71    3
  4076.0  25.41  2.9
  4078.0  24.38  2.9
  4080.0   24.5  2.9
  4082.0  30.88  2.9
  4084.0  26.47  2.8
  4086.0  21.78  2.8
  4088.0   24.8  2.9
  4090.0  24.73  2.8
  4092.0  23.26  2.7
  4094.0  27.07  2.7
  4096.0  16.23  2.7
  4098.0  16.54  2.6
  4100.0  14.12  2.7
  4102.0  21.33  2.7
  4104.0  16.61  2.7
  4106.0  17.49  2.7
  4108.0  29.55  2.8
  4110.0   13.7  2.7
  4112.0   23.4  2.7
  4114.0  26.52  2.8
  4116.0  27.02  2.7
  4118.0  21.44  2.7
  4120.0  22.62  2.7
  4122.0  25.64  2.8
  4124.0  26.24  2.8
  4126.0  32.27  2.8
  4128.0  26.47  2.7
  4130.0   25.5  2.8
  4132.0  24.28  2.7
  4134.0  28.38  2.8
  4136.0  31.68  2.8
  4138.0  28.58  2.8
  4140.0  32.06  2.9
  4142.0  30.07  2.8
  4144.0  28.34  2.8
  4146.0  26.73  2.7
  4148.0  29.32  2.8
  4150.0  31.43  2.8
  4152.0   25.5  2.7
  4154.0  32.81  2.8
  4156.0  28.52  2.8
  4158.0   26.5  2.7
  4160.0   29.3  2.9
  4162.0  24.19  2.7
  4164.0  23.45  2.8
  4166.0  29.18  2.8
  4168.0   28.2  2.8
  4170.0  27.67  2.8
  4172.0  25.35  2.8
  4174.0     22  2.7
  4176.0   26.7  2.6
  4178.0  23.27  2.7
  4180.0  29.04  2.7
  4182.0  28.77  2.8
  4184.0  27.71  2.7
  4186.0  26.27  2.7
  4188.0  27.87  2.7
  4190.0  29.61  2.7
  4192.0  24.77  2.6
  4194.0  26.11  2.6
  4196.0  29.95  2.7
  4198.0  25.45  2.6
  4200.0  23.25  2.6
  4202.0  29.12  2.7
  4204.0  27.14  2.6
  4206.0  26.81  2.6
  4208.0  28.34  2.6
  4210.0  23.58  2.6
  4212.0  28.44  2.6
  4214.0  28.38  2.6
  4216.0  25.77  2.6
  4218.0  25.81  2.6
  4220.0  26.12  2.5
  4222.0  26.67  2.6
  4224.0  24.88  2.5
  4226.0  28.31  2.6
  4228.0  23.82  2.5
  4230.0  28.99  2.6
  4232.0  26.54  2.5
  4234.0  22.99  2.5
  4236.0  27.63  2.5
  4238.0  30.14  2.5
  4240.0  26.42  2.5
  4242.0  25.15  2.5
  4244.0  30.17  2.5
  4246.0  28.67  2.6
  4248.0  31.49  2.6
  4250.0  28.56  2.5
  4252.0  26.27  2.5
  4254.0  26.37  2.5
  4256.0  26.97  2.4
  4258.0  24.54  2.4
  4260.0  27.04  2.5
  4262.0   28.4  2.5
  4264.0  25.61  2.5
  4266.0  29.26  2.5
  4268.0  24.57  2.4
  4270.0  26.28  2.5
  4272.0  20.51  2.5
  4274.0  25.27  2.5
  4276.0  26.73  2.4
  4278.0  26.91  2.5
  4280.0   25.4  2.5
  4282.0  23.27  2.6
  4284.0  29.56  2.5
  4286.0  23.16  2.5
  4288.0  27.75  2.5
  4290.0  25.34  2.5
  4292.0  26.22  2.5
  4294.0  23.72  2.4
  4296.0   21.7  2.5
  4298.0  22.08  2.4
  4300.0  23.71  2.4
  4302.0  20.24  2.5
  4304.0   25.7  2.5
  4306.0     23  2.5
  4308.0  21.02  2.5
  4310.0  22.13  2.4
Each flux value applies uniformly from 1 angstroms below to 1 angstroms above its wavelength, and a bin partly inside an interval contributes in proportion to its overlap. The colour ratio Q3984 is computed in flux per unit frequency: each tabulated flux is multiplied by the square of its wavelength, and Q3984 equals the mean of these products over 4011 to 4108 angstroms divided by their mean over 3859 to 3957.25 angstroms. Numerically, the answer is 1.18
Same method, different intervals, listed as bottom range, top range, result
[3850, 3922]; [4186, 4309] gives 1.29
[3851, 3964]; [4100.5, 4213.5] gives 1.25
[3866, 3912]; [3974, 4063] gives 1.28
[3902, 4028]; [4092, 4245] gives 1.13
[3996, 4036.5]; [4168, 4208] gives 1.01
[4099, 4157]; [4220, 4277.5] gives 1.10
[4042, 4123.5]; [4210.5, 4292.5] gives 1.17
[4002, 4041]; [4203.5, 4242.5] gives 1.03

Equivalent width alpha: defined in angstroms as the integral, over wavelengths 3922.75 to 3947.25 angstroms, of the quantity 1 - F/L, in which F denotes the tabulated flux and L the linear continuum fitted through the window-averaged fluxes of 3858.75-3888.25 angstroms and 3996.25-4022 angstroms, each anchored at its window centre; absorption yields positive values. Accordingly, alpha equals 4.8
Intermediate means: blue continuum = 24.9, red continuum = 29.7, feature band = 21.8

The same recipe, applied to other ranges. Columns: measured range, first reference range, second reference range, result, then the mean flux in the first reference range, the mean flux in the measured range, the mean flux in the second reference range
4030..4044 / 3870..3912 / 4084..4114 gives -4.01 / 22.9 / 27.9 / 21.1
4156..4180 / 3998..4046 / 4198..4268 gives 1.03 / 28.4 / 26.2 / 26.9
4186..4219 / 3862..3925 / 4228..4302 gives -1.44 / 24.1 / 26.9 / 26.1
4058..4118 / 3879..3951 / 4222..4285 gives 2.05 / 22.5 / 23.8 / 26.7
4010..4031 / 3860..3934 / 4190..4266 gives -3.22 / 23.6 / 28.6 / 27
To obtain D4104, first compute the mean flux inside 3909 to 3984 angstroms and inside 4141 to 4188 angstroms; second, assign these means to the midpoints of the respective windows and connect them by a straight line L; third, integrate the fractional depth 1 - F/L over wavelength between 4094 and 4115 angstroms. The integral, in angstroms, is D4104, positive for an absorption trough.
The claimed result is 5.1 angstroms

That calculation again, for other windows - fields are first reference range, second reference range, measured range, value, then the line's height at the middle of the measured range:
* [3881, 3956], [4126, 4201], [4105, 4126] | 2.2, 26.5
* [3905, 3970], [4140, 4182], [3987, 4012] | -4.9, 24.5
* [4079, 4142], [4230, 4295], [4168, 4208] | -2.1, 25.4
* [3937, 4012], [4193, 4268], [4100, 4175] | 1.3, 26.5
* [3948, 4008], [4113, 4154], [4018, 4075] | -2.3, 26.5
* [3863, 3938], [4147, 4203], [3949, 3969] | 1.2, 24.2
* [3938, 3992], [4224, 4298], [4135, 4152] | -2.7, 25.5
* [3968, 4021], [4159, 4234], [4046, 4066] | 0.1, 27.4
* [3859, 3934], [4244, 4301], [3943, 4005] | -4.0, 24.1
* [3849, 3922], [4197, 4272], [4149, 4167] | -1.1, 26.2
